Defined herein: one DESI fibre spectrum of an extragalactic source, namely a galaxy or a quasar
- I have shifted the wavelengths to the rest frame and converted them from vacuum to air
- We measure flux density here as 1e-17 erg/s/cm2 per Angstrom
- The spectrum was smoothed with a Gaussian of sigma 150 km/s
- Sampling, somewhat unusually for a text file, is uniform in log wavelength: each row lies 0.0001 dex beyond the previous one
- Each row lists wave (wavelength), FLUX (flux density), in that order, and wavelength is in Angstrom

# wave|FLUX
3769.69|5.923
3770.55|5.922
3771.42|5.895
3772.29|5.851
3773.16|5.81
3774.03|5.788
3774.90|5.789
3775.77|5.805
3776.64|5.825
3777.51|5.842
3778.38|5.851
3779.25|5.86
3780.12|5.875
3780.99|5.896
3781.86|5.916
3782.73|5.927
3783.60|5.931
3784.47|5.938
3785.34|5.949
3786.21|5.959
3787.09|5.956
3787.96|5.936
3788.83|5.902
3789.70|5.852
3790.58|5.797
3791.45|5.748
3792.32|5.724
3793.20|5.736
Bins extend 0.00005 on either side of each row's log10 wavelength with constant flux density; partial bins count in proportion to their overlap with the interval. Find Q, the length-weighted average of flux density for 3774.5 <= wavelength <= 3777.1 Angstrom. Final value 5.8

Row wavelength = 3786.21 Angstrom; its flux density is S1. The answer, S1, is 5.959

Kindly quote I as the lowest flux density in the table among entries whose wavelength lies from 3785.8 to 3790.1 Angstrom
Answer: 5.852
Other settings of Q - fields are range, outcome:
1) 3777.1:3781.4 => 5.87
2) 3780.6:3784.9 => 5.93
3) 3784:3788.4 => 5.95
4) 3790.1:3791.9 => 5.77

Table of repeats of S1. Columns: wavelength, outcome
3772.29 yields 5.851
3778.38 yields 5.851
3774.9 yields 5.789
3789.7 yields 5.852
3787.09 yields 5.956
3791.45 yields 5.748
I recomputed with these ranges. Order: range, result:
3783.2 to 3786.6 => 5.931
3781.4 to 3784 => 5.916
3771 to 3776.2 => 5.788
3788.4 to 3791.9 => 5.748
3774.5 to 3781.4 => 5.789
